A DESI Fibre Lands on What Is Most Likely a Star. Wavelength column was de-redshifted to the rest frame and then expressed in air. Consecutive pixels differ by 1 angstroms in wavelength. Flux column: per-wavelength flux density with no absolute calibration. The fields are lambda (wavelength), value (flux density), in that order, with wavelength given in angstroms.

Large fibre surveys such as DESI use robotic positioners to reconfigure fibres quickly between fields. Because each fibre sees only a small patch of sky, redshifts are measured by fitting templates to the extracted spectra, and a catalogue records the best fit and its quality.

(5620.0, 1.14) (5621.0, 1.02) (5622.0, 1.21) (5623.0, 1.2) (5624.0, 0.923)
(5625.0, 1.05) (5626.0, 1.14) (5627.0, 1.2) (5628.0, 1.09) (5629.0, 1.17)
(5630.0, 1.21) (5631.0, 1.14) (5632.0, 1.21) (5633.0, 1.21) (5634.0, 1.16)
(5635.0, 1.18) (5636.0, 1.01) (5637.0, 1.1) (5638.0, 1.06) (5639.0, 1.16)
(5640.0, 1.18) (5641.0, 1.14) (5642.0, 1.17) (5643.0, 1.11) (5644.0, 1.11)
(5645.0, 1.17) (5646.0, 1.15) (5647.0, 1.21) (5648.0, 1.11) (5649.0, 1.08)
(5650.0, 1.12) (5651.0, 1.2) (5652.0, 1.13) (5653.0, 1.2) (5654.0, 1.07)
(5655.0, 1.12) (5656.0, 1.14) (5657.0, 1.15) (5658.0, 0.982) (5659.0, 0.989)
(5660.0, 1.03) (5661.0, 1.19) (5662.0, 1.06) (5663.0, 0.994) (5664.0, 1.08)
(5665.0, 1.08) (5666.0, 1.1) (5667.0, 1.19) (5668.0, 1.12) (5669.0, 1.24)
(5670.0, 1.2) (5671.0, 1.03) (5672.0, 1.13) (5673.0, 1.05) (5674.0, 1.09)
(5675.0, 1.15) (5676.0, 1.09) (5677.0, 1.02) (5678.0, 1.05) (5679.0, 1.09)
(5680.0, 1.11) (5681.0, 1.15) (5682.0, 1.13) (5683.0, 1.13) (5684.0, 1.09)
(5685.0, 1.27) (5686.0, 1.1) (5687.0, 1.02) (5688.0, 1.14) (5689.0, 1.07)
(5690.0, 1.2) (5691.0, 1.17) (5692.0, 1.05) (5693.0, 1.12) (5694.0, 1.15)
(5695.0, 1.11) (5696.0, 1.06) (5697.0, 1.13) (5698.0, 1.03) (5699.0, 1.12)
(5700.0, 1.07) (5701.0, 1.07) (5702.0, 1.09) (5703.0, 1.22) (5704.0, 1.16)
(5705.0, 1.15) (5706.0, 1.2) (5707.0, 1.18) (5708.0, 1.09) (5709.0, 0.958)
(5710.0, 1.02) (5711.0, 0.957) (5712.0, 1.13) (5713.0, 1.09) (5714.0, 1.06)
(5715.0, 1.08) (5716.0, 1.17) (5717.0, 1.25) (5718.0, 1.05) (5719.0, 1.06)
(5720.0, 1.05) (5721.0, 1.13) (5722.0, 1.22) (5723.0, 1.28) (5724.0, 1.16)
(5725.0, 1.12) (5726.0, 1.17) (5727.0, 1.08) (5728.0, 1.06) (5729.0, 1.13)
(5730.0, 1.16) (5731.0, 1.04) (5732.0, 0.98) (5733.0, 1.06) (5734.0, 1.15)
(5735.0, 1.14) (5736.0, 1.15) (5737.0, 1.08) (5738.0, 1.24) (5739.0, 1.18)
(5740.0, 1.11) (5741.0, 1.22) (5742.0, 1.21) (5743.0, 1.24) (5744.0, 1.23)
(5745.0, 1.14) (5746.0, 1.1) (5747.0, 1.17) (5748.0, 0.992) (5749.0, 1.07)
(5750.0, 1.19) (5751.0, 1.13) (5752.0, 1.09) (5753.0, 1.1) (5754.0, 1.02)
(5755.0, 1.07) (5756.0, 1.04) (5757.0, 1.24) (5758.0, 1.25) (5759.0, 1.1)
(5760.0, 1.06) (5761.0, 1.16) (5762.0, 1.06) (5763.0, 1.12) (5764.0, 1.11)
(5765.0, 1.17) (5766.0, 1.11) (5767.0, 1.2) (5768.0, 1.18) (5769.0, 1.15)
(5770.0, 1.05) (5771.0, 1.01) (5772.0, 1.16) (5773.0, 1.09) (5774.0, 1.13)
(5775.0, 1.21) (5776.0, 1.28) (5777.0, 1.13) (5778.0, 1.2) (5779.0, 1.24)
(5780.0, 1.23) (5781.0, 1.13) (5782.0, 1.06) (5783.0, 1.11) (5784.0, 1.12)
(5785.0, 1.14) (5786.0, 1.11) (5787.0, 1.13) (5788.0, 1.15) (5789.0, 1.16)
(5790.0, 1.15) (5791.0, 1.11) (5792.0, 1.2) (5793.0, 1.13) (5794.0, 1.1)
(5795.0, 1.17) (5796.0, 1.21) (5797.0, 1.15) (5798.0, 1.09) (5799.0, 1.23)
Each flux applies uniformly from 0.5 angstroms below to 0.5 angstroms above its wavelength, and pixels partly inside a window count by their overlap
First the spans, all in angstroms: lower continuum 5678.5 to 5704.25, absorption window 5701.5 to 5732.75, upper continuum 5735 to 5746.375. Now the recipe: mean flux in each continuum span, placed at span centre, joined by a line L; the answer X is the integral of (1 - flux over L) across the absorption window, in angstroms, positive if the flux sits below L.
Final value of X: 0.9 angstroms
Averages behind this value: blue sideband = 1.12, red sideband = 1.17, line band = 1.11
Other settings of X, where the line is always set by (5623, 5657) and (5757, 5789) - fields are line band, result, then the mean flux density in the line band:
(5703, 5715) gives 0.5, 1.1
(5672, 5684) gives 0.4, 1.1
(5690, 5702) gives 0.4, 1.1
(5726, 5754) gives 0.3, 1.13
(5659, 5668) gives 0.4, 1.09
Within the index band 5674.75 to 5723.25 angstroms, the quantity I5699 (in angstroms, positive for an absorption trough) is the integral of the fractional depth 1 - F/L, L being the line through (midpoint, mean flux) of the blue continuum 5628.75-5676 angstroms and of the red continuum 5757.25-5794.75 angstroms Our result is 0.9 angstroms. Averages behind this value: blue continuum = 1.12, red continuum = 1.14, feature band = 1.11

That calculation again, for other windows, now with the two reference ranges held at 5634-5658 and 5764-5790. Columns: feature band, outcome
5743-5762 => 0.4 angstroms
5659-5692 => 0.7 angstroms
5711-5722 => 0.3 angstroms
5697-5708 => 0.1 angstroms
